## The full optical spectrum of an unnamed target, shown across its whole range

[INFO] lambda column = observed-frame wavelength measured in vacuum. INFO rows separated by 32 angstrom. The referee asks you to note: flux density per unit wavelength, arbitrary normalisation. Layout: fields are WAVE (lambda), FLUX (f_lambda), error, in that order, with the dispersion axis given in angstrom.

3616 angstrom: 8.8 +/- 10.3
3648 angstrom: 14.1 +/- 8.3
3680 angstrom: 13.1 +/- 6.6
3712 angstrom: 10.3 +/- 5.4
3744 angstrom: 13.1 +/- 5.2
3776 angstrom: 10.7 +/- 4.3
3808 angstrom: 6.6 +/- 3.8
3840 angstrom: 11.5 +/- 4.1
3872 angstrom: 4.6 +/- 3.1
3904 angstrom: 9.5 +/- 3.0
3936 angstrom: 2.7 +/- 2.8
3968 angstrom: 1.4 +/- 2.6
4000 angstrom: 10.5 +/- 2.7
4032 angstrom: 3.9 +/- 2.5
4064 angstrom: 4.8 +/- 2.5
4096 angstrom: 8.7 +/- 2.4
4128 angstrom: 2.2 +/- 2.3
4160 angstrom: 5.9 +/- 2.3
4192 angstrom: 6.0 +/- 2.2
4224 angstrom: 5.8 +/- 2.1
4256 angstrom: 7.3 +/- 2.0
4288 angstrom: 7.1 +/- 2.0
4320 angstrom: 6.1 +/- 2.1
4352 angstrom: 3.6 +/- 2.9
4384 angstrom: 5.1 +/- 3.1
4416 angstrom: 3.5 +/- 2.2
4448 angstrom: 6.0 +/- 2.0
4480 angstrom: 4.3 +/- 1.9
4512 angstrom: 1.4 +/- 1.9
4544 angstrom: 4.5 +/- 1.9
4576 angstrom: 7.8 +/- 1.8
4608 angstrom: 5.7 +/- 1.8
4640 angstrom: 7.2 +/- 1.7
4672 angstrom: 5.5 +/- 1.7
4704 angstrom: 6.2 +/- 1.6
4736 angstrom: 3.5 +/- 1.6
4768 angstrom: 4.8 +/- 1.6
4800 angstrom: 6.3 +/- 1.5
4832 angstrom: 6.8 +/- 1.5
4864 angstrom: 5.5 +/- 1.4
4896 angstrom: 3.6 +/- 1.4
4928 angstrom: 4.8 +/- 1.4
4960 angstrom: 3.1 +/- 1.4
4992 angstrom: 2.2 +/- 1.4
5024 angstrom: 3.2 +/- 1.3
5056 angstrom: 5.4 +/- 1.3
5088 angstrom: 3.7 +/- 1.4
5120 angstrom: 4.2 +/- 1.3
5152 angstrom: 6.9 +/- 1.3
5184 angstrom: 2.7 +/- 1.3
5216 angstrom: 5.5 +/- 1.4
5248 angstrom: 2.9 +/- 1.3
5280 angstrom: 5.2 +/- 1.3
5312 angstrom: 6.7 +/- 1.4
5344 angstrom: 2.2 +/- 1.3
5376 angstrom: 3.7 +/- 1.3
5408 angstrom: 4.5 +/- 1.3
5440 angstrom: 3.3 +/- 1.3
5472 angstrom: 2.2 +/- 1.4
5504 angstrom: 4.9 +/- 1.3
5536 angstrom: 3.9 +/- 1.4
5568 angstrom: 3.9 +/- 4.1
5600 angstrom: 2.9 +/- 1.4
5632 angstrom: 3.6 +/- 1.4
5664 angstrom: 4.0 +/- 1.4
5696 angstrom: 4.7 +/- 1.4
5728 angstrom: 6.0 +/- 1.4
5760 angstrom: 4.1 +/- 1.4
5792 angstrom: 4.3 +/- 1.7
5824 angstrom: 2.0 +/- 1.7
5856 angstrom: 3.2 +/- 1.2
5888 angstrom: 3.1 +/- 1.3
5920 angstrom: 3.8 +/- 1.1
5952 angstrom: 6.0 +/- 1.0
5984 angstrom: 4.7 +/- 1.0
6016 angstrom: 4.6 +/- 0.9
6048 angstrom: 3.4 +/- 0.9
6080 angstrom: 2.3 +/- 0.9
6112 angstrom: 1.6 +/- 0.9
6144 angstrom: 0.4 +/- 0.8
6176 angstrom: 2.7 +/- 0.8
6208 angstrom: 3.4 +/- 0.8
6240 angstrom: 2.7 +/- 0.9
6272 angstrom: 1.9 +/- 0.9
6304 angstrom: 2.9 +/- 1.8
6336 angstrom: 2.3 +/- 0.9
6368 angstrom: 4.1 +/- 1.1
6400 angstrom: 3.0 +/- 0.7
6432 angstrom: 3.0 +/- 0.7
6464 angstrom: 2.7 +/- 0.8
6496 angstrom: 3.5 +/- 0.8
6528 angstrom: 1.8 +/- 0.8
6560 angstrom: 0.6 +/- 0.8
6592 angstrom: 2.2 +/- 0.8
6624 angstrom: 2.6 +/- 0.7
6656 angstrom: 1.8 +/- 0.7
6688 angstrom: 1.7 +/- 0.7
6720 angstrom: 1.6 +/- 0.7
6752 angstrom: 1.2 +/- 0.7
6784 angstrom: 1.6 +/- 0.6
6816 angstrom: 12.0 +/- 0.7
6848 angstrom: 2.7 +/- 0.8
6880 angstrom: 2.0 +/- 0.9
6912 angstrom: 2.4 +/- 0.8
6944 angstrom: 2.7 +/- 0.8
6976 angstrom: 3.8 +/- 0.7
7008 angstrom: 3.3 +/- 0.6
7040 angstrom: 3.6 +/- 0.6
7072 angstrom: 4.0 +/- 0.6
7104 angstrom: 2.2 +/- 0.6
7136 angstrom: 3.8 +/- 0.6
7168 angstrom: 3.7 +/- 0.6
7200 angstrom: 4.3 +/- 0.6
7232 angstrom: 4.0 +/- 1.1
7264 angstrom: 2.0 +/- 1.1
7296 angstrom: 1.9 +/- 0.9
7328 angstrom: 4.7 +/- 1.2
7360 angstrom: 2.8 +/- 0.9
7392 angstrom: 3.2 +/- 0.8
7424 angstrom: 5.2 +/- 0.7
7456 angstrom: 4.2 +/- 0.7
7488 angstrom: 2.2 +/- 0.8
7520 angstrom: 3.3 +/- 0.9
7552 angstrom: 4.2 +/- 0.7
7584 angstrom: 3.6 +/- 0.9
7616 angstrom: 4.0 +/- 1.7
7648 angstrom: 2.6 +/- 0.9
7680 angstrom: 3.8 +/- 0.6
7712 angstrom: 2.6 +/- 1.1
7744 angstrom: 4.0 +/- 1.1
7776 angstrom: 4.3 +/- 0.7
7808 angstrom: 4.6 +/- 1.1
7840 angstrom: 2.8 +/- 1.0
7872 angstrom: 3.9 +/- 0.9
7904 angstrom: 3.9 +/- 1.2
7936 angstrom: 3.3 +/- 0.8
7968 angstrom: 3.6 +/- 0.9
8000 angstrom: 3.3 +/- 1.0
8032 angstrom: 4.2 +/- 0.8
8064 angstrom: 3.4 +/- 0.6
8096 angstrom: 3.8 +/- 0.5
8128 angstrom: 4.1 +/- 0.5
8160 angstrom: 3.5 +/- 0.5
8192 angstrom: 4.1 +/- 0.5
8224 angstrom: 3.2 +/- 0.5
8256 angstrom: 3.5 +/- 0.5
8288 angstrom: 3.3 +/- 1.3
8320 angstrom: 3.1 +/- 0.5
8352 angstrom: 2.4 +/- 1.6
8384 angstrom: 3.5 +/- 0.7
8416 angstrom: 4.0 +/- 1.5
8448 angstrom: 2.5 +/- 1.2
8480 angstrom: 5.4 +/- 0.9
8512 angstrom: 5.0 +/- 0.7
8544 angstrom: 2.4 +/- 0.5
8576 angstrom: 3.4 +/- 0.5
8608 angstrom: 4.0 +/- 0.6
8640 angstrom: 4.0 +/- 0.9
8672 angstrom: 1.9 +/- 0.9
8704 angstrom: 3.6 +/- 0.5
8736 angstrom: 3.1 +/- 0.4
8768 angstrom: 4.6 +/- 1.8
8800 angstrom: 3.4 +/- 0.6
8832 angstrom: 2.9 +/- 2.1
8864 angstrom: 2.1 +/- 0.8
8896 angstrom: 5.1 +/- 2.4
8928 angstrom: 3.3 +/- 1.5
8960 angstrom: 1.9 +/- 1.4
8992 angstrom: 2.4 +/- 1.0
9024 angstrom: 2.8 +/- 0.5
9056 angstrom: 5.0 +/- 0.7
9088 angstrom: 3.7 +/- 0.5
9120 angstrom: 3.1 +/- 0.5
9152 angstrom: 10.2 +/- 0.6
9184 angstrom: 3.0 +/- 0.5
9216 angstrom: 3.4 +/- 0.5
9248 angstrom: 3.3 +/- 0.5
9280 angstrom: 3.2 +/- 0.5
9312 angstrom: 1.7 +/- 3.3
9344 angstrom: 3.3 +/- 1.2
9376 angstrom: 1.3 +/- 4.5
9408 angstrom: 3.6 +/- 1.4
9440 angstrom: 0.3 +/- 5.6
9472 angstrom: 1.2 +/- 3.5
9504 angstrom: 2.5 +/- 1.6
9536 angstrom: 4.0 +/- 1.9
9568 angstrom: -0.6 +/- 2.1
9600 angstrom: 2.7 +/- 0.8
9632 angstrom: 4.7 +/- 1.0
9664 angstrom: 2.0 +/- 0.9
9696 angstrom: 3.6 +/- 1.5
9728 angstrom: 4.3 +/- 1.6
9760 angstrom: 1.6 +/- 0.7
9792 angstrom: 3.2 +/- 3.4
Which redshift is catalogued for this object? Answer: 0.829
